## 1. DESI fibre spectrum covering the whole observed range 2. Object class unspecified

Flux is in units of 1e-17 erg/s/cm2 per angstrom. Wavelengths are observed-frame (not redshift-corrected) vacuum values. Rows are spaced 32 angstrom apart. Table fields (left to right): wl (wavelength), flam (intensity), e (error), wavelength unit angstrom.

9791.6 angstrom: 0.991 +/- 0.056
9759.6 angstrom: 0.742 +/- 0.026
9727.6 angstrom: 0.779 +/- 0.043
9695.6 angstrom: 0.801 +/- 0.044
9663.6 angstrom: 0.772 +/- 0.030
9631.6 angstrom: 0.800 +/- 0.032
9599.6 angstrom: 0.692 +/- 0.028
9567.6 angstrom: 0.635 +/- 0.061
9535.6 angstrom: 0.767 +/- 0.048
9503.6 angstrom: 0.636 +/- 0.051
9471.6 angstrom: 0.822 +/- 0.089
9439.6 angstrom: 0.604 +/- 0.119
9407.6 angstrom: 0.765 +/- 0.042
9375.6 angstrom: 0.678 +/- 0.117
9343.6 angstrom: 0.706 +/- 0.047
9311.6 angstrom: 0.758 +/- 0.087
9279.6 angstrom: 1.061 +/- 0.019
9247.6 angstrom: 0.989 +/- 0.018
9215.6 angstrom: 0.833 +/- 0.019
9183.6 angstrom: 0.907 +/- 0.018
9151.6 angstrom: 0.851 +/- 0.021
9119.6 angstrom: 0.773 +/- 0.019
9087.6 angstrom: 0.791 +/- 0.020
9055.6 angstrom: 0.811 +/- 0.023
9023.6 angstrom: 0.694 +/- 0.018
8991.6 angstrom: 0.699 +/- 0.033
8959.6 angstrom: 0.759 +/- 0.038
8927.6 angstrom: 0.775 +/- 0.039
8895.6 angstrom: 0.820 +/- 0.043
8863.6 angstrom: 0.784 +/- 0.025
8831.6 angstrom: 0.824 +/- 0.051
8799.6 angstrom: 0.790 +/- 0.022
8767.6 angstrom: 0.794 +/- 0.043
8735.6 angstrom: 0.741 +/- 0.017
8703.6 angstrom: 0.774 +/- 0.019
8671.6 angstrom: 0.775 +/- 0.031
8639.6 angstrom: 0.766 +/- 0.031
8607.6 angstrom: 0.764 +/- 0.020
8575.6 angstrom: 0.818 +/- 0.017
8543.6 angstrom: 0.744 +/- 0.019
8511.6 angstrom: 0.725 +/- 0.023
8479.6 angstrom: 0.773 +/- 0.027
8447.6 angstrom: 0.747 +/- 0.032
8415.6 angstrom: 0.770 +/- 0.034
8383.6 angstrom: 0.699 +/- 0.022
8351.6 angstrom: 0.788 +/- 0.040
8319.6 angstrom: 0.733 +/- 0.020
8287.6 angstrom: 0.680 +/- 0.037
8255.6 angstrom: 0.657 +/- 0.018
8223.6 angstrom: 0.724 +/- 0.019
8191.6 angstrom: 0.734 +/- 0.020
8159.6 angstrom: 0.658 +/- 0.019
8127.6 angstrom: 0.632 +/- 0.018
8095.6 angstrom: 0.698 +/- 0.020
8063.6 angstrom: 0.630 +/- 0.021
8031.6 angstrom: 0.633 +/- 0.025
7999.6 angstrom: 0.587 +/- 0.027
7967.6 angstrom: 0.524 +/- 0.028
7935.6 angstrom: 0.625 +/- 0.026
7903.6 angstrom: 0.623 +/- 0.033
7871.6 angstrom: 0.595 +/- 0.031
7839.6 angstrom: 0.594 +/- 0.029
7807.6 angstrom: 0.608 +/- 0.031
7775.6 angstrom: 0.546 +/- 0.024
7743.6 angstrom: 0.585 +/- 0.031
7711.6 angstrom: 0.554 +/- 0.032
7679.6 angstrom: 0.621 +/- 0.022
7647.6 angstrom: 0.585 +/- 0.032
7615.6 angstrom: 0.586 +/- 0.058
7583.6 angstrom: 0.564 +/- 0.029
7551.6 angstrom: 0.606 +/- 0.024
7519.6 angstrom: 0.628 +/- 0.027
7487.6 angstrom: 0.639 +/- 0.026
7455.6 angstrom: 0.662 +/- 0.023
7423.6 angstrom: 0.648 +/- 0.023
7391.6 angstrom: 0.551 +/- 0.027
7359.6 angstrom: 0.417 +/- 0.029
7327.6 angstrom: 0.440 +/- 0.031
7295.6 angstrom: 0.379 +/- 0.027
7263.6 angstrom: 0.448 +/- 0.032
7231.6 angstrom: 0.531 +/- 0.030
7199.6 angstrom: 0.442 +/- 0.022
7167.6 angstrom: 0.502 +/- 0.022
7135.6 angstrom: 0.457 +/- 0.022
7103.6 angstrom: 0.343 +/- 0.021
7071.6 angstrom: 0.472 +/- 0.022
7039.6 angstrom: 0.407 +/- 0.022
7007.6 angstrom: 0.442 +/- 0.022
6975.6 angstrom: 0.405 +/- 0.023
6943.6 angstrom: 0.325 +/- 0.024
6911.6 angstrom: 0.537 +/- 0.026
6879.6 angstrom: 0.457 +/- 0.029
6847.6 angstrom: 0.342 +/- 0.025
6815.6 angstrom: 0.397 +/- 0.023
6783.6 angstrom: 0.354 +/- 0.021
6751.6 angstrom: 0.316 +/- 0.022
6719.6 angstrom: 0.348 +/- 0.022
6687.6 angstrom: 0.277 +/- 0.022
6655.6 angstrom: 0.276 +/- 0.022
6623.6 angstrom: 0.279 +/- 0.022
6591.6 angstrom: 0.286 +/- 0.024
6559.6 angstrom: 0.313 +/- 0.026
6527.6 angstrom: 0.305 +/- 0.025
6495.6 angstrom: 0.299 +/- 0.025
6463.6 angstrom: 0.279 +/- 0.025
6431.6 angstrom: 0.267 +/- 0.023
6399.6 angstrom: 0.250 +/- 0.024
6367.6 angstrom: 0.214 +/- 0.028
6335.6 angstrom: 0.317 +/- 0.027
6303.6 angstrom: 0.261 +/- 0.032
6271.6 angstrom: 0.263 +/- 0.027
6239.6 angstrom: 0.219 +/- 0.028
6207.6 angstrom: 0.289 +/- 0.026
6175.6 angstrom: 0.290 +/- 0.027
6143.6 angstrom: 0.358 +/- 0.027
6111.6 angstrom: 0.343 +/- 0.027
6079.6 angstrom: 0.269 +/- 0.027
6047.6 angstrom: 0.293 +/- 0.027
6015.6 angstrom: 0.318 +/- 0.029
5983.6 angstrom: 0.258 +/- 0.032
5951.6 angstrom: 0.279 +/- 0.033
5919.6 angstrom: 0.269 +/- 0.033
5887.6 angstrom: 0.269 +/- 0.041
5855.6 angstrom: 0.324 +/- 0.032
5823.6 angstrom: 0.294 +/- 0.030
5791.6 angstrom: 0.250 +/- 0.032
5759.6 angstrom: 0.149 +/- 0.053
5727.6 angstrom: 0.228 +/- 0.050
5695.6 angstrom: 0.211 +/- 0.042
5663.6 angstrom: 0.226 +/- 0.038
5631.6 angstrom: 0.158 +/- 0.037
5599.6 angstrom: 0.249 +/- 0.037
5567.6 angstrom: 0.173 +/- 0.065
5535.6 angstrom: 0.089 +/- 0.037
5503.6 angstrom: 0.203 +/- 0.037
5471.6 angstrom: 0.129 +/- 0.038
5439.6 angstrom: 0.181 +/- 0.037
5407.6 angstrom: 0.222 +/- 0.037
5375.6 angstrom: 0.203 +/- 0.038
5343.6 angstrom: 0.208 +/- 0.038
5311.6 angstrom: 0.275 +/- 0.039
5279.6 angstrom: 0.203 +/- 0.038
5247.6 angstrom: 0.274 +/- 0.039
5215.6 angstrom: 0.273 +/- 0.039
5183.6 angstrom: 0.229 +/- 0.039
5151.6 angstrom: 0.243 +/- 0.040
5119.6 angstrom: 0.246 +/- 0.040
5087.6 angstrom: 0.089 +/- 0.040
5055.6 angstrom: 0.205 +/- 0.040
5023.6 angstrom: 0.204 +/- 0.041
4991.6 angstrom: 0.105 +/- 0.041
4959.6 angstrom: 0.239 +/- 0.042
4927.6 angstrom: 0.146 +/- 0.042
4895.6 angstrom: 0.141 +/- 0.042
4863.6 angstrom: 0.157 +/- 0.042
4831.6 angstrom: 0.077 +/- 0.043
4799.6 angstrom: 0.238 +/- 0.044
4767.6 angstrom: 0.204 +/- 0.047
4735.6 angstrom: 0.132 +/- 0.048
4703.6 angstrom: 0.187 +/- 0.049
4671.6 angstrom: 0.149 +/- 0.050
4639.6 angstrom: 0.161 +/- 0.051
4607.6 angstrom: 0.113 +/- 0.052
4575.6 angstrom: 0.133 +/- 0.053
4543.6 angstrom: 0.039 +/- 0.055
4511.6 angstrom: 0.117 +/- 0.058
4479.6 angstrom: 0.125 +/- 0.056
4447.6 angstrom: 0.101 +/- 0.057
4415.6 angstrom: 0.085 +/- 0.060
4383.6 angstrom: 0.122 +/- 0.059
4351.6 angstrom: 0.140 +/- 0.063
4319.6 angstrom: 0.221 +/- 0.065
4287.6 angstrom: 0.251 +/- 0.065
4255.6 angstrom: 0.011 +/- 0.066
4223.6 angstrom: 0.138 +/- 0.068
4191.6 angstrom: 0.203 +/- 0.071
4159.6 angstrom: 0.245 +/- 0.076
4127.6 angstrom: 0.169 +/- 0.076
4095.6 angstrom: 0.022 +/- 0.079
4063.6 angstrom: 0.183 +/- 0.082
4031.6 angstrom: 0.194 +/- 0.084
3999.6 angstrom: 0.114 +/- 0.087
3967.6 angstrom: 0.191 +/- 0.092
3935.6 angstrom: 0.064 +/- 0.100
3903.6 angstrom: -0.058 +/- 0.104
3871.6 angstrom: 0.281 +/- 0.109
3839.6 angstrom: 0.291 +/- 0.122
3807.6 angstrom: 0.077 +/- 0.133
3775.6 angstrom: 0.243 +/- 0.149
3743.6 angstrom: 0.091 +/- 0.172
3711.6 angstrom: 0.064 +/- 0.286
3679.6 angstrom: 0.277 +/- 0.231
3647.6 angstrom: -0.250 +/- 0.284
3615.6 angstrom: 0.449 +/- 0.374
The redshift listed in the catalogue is 0.851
